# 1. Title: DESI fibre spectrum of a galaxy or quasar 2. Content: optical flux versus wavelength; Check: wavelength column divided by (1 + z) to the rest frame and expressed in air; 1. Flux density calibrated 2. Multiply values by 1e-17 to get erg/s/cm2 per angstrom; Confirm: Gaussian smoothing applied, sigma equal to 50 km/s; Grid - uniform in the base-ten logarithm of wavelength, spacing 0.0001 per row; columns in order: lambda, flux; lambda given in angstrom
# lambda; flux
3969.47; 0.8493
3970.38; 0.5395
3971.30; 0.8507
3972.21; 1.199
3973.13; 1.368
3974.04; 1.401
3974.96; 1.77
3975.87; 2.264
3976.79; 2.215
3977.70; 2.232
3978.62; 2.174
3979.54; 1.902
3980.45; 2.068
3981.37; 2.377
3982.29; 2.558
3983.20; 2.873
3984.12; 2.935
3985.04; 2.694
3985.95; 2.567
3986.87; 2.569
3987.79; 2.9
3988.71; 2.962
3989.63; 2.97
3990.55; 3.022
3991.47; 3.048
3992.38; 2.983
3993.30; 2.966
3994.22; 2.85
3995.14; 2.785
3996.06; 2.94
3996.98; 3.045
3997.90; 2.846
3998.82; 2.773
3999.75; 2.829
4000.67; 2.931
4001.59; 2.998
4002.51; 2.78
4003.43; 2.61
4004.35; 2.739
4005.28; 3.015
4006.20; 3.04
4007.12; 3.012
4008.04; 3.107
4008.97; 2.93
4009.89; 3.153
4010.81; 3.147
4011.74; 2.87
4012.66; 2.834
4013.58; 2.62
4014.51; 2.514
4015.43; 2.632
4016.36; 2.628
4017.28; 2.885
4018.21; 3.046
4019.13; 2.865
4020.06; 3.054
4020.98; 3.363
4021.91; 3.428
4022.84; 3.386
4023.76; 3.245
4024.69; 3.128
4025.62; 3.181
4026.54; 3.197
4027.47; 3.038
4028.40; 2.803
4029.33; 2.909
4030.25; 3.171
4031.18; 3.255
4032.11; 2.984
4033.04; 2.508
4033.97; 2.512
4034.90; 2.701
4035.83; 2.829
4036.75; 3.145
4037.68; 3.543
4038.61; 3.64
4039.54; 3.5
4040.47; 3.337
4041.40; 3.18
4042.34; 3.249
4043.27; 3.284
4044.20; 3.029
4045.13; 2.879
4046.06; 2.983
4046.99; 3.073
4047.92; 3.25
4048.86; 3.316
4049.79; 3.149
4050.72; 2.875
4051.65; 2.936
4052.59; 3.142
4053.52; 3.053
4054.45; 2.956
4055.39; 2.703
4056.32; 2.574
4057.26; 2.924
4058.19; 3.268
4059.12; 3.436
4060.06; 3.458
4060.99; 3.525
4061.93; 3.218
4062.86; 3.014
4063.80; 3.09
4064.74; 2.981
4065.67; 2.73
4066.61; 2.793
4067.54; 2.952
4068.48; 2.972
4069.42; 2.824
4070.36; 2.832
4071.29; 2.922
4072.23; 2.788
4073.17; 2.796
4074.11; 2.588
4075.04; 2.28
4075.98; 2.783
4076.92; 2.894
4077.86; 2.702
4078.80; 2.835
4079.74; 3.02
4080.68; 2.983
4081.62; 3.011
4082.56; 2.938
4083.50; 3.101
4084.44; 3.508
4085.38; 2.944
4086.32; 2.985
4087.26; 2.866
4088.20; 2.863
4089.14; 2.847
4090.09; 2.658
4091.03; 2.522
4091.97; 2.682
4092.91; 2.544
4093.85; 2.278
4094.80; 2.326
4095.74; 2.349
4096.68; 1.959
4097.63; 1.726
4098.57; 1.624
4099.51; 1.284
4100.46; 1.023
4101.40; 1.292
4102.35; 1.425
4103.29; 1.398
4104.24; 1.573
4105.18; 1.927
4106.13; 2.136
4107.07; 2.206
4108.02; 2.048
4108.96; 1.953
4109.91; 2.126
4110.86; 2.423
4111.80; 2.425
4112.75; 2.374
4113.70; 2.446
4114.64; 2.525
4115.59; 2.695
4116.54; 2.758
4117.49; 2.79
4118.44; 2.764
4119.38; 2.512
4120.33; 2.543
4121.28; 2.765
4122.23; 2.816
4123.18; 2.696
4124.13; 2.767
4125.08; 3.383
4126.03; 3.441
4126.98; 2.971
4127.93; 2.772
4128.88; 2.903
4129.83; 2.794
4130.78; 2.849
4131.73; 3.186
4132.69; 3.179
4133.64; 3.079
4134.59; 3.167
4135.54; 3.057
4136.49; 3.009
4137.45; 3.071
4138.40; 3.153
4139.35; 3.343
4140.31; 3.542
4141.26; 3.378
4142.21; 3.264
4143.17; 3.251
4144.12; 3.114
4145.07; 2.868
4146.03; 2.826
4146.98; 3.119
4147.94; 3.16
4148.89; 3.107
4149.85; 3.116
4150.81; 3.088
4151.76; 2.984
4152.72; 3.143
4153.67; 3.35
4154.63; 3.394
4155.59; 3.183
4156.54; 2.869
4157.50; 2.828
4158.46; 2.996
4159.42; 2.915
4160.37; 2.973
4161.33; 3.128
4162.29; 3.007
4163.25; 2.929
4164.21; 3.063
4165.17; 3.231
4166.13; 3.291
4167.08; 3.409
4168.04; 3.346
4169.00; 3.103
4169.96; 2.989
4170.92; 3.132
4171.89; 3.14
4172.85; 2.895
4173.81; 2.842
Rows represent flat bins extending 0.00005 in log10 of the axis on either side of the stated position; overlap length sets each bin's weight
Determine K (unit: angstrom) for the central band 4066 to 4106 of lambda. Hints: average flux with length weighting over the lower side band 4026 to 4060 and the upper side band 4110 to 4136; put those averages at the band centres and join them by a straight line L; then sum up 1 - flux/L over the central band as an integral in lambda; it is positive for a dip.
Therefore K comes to 6.1 angstrom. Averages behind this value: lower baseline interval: 3.07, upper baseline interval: 2.81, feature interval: 2.49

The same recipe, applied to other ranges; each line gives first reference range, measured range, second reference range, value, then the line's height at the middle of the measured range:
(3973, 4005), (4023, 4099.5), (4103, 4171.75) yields -4.8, 2.75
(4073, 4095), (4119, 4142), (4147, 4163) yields -0.3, 2.98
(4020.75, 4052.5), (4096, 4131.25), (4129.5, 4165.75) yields 8.8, 3.1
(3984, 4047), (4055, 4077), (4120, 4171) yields 0.6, 3.02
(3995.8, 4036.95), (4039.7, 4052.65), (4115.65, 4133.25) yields -0.9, 2.93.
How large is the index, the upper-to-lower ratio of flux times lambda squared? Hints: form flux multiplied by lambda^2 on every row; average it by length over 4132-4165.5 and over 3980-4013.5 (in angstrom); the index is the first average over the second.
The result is 1.2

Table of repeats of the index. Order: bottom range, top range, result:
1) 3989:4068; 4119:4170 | 1.08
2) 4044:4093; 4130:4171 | 1.10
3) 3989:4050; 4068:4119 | 0.84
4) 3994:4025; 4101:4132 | 0.89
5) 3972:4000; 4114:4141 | 1.25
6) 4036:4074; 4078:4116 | 0.78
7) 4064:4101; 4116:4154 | 1.18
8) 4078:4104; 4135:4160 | 1.34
